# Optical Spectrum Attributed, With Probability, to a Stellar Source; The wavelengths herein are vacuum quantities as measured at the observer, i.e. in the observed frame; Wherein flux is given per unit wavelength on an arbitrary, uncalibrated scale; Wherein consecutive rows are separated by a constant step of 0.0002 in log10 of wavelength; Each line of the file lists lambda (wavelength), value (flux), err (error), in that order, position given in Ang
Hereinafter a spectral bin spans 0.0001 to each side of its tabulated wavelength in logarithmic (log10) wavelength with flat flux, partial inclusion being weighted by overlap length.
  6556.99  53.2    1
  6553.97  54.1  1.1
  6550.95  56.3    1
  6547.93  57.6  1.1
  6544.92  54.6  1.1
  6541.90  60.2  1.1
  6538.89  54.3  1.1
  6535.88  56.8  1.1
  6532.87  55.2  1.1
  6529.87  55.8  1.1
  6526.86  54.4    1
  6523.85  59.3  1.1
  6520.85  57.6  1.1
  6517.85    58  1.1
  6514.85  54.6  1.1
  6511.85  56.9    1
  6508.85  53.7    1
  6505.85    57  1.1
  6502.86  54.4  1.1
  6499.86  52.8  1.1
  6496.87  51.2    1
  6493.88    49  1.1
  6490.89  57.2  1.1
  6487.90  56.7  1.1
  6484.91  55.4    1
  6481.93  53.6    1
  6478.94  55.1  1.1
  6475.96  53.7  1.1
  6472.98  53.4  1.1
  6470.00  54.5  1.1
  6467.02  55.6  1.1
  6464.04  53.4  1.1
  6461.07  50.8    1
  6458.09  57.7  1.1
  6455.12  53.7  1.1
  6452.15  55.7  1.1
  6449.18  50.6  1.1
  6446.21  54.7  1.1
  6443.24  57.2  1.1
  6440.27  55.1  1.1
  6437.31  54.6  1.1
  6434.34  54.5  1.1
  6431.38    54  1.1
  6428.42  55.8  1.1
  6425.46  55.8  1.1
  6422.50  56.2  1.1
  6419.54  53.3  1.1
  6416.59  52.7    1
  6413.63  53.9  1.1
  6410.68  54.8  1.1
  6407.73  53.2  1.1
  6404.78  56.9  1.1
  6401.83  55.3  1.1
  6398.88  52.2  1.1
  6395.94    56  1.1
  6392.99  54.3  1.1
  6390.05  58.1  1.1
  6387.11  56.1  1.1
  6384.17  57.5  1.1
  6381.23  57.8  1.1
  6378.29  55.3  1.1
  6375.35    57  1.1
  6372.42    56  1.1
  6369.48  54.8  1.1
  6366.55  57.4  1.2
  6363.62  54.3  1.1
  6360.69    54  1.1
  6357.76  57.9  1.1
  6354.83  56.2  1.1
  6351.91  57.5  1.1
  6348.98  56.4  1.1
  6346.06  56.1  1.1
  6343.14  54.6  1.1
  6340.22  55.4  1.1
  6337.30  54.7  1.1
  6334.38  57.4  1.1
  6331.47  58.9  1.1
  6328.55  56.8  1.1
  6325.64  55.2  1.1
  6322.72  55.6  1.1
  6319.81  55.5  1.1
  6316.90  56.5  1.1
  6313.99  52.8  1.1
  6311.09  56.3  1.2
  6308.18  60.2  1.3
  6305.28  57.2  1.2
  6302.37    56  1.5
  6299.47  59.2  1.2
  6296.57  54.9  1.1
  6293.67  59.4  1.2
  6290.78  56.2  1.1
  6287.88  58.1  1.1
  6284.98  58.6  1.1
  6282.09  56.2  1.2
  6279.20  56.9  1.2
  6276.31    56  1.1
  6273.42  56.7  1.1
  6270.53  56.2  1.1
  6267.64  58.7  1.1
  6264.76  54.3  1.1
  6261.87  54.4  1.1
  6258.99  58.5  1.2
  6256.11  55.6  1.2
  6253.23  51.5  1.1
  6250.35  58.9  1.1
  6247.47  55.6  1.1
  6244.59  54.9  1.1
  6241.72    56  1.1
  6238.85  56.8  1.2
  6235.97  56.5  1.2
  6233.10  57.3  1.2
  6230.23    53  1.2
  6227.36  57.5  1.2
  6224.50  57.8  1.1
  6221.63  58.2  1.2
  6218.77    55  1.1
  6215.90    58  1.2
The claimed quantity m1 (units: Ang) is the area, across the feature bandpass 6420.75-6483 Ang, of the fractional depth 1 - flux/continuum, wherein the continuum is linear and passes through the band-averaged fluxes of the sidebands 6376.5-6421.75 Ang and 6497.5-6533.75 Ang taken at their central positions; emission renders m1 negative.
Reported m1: 1.0 Ang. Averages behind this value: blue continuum 55.2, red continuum 55.7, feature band 54.6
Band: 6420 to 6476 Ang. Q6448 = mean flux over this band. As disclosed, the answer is 54.6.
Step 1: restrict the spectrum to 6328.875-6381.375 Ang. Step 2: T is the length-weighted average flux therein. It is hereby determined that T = 56.2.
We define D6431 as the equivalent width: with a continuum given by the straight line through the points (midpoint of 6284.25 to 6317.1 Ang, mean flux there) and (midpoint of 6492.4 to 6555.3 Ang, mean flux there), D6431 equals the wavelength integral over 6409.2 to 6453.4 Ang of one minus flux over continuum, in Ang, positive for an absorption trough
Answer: 1.2 Ang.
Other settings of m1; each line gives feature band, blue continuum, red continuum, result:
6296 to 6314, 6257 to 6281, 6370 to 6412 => -0.3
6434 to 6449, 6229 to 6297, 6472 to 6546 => 0.2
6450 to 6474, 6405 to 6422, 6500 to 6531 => 0.3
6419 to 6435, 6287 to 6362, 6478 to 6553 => 0.3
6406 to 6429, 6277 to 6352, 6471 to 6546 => 0.6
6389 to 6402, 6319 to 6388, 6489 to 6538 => 0.2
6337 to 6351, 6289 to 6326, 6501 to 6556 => 0.2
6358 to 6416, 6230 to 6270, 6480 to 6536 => 0.0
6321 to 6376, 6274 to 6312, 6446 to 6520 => 0.4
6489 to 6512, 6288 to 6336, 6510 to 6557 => 1.0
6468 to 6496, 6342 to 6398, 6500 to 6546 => 0.9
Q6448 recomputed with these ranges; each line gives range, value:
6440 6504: 54.1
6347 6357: 56.8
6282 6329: 56.8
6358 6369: 55.5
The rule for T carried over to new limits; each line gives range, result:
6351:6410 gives 55.9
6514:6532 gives 56.7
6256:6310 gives 57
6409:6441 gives 54.6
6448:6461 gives 54.1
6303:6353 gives 56.3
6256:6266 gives 55.7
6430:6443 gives 54.8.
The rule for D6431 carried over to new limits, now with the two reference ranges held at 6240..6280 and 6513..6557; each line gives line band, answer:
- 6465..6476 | 0.4 Ang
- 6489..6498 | 0.6 Ang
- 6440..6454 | 0.4 Ang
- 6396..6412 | 0.4 Ang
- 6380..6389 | -0.2 Ang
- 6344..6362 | -0.1 Ang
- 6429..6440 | 0.3 Ang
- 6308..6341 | 0.0 Ang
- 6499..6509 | 0.3 Ang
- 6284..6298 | -0.3 Ang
